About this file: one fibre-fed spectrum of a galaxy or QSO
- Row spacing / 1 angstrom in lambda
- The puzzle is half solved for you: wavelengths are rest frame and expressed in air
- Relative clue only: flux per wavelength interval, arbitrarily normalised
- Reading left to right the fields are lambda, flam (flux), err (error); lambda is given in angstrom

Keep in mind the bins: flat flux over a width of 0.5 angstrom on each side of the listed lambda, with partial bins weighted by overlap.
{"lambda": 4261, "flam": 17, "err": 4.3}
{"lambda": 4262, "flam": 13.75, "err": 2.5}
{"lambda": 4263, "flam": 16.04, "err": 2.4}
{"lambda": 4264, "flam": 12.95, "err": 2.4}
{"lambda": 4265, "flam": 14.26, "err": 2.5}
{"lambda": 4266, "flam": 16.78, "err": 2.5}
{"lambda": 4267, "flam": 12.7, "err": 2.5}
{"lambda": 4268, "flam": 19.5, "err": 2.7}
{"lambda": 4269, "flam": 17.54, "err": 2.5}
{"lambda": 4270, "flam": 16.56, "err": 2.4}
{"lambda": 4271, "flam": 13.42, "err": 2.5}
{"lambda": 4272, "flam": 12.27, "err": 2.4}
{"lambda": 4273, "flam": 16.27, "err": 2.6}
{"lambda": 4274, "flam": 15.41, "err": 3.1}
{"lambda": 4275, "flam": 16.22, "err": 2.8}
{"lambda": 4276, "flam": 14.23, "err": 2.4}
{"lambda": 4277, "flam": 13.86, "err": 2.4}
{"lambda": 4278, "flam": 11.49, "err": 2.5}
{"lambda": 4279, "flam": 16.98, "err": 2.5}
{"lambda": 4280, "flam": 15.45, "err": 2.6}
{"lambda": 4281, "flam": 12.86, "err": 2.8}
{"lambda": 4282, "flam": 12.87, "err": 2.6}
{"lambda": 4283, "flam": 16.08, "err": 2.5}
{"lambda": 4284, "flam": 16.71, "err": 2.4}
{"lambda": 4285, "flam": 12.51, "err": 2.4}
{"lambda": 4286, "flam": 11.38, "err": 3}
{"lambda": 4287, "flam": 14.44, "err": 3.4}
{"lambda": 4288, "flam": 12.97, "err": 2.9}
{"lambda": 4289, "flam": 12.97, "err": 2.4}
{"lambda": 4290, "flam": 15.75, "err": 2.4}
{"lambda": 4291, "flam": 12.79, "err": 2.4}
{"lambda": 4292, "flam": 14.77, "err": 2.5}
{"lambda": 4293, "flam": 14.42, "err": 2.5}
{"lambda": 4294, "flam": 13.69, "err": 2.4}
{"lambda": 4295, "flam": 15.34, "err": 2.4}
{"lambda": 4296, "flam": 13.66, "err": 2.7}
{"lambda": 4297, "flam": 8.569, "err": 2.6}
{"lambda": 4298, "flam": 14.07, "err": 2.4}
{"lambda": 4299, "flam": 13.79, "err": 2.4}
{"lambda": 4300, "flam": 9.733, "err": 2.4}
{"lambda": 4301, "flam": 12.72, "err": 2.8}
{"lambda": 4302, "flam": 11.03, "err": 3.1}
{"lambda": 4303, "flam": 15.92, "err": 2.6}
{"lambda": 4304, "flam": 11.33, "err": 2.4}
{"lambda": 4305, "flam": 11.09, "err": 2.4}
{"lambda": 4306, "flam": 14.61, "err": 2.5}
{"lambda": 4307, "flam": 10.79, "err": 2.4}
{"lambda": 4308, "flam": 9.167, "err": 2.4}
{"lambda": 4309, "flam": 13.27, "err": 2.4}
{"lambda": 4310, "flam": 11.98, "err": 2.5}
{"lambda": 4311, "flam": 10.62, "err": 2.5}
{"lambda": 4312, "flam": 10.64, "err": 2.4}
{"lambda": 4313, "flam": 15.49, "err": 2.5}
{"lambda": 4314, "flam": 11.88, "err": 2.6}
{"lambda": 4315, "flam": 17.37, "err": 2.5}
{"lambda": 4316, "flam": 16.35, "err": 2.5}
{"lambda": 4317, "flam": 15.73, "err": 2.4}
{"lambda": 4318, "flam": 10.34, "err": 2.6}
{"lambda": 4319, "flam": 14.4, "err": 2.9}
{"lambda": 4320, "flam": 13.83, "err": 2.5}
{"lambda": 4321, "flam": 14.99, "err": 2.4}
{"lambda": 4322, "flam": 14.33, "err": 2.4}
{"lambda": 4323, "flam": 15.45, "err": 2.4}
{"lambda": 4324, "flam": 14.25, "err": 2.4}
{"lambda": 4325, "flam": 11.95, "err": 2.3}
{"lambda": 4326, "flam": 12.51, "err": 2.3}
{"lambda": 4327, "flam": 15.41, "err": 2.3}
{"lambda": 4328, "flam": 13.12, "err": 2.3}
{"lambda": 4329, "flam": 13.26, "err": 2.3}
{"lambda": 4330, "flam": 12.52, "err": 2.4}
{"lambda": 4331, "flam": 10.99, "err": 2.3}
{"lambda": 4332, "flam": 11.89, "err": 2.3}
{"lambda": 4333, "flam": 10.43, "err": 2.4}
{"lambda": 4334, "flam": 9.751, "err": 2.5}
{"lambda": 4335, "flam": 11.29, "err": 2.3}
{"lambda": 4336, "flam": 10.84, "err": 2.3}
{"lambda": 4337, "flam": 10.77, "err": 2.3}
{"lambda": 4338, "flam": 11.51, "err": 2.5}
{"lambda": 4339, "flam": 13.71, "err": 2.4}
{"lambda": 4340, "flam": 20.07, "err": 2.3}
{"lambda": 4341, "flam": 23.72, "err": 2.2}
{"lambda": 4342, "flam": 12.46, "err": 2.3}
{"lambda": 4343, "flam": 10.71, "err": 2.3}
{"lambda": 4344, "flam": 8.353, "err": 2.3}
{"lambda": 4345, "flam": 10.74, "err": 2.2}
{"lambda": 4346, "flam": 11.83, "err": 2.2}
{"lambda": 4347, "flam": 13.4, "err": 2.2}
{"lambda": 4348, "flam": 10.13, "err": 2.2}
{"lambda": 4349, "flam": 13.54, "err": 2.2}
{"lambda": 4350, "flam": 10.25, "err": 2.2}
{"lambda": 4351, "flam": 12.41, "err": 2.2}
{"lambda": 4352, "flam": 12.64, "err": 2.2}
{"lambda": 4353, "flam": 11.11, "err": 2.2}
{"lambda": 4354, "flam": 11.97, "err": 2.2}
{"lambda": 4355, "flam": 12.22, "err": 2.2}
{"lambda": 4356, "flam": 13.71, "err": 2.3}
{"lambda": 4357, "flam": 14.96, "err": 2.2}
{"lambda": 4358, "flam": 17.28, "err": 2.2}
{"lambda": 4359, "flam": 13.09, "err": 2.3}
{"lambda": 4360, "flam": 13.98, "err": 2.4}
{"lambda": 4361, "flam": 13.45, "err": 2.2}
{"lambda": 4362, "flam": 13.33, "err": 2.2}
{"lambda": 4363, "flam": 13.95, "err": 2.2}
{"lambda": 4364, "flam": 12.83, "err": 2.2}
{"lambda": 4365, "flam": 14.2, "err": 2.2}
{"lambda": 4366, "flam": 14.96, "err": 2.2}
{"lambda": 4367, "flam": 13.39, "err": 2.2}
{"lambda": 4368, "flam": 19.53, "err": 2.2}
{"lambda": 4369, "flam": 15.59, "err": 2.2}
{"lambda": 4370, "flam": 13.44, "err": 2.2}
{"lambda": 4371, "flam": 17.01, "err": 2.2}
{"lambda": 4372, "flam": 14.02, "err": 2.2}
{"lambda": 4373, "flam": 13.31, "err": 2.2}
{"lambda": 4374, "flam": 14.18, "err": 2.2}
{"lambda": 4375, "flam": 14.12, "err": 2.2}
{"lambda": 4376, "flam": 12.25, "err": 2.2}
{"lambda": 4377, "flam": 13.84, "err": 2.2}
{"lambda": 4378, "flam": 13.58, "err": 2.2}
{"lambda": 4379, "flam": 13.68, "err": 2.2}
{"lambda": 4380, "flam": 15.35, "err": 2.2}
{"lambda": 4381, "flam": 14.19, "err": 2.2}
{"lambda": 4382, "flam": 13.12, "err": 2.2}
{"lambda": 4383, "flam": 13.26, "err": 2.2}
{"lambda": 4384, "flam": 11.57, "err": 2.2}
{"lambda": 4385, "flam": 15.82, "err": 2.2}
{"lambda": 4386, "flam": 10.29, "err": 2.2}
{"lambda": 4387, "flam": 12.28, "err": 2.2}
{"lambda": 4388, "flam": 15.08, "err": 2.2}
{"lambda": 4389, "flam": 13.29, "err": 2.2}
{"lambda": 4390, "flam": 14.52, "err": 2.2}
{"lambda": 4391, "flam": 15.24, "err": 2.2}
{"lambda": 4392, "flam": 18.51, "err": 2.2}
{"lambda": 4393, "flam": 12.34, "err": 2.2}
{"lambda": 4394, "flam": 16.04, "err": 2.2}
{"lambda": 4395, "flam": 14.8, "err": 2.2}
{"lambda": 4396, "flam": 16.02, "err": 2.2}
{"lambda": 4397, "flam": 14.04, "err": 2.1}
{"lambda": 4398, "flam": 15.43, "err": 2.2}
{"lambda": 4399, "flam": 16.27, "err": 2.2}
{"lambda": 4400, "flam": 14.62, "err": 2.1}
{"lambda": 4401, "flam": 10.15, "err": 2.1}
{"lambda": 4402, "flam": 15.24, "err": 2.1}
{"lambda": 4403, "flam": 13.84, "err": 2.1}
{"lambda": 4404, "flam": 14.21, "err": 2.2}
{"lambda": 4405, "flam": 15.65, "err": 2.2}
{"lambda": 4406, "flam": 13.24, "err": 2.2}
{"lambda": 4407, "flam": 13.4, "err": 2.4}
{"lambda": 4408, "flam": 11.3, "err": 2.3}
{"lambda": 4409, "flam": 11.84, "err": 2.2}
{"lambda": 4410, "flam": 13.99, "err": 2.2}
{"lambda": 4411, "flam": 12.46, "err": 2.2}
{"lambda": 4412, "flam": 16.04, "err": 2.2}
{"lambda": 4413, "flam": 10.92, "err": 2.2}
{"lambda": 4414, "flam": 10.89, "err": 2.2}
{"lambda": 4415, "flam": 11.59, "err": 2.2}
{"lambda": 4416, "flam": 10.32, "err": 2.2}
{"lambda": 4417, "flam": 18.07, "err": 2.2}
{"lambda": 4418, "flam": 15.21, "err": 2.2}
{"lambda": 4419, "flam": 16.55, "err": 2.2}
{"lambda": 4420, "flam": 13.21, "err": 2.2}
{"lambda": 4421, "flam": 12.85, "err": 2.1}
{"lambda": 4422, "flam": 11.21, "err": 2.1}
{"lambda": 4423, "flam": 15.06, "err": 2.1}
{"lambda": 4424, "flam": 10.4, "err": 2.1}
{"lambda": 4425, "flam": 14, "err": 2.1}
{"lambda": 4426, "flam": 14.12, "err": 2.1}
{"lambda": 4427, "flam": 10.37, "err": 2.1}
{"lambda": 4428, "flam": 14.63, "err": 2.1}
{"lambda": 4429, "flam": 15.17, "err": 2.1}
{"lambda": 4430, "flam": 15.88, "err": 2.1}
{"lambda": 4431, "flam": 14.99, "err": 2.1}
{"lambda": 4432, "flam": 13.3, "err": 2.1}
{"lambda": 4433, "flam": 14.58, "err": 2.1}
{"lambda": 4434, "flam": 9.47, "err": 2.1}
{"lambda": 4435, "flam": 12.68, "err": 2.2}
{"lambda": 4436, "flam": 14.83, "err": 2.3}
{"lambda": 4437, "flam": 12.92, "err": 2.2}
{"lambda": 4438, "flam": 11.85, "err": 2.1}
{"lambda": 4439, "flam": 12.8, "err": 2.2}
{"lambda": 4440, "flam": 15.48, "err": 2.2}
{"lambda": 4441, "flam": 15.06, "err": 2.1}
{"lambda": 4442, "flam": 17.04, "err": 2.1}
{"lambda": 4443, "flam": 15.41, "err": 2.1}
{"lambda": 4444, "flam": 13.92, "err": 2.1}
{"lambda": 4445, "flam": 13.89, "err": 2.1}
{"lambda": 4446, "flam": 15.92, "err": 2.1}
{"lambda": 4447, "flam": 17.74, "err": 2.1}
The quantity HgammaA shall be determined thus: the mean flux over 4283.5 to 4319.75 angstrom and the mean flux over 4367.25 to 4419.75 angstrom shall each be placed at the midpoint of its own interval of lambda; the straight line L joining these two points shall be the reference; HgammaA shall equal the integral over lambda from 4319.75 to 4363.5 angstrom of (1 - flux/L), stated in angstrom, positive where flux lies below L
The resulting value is 1.7 angstrom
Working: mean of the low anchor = 13.1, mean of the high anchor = 14.1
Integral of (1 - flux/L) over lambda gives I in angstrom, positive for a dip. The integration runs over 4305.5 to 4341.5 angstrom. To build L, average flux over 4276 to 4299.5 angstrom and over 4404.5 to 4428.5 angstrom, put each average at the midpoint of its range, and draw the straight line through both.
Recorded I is 0.9 angstrom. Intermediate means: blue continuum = 13.8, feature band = 13.3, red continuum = 13.2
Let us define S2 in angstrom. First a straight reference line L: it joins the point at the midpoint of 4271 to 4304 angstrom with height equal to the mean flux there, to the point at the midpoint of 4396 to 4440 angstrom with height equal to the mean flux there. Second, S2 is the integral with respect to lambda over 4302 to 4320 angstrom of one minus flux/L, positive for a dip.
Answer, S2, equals 1.0 angstrom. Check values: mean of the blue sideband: 13.7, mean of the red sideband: 13.5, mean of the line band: 13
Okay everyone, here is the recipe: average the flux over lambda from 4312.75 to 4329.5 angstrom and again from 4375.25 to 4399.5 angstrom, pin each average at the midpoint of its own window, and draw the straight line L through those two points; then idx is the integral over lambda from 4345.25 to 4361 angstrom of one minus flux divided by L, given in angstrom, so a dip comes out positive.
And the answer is 1.50 angstrom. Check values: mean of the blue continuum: 14.1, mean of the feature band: 12.8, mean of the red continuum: 14.2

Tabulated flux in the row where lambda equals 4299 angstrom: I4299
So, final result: 13.79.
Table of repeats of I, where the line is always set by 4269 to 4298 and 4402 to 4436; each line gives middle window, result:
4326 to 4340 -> 1.6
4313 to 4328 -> -0.3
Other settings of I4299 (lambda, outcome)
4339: 13.71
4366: 14.96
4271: 13.42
